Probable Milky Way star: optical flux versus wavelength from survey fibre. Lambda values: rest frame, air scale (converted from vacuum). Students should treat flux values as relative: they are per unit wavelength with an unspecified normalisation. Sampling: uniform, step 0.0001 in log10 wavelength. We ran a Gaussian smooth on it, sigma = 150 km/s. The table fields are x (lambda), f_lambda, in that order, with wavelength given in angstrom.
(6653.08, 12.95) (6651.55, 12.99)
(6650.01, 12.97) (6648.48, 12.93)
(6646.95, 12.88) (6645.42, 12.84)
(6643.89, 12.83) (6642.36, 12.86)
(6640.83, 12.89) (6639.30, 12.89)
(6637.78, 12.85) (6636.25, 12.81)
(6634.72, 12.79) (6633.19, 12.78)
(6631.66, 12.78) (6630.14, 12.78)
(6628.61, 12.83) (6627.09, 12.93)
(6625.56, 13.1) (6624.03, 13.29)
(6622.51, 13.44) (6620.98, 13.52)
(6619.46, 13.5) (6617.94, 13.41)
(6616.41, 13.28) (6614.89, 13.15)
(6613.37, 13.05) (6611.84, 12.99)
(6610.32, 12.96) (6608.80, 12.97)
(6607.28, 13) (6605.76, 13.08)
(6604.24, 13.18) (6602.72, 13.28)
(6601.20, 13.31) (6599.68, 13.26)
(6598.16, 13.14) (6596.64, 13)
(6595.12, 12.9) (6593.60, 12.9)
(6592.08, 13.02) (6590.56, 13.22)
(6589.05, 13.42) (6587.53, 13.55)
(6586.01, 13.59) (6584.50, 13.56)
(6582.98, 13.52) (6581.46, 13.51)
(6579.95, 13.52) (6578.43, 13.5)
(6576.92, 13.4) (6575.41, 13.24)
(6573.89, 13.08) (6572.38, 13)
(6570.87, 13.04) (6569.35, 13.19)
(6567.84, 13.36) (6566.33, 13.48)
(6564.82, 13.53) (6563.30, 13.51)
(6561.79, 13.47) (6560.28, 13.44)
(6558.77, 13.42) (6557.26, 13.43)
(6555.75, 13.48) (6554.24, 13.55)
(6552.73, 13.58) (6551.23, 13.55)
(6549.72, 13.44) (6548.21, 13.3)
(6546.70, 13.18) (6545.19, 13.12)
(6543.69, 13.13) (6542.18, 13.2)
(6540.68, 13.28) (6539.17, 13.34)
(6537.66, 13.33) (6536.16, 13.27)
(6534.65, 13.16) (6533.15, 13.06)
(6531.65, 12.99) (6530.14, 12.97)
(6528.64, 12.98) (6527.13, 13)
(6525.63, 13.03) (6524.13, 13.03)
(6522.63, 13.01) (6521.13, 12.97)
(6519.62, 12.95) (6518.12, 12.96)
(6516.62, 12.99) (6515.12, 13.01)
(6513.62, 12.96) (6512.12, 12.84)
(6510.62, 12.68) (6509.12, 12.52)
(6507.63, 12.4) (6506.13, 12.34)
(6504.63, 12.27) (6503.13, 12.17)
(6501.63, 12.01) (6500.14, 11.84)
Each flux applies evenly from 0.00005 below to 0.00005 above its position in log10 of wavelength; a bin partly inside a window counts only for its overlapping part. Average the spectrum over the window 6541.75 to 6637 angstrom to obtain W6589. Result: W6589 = 13.2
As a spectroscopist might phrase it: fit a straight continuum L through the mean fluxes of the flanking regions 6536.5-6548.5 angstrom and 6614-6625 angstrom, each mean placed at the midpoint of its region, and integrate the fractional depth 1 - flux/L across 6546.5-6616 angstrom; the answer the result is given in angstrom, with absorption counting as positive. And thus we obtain 0.1 angstrom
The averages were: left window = 13.2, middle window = 13.3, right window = 13.4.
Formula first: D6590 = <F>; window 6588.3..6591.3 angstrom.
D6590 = 13.4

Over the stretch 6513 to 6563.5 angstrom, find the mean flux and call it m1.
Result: 13.2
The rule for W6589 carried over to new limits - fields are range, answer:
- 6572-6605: 13.3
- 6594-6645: 13.1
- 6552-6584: 13.4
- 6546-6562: 13.4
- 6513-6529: 13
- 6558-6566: 13.5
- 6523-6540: 13.1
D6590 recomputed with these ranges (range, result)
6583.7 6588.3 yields 13.6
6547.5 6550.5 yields 13.4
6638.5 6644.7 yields 12.9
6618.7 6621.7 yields 13.5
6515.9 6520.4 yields 12.9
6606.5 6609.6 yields 13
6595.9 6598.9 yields 13.1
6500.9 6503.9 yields 12.1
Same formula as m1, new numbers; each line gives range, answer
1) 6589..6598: 13.1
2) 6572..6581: 13.3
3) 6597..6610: 13.1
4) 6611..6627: 13.3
